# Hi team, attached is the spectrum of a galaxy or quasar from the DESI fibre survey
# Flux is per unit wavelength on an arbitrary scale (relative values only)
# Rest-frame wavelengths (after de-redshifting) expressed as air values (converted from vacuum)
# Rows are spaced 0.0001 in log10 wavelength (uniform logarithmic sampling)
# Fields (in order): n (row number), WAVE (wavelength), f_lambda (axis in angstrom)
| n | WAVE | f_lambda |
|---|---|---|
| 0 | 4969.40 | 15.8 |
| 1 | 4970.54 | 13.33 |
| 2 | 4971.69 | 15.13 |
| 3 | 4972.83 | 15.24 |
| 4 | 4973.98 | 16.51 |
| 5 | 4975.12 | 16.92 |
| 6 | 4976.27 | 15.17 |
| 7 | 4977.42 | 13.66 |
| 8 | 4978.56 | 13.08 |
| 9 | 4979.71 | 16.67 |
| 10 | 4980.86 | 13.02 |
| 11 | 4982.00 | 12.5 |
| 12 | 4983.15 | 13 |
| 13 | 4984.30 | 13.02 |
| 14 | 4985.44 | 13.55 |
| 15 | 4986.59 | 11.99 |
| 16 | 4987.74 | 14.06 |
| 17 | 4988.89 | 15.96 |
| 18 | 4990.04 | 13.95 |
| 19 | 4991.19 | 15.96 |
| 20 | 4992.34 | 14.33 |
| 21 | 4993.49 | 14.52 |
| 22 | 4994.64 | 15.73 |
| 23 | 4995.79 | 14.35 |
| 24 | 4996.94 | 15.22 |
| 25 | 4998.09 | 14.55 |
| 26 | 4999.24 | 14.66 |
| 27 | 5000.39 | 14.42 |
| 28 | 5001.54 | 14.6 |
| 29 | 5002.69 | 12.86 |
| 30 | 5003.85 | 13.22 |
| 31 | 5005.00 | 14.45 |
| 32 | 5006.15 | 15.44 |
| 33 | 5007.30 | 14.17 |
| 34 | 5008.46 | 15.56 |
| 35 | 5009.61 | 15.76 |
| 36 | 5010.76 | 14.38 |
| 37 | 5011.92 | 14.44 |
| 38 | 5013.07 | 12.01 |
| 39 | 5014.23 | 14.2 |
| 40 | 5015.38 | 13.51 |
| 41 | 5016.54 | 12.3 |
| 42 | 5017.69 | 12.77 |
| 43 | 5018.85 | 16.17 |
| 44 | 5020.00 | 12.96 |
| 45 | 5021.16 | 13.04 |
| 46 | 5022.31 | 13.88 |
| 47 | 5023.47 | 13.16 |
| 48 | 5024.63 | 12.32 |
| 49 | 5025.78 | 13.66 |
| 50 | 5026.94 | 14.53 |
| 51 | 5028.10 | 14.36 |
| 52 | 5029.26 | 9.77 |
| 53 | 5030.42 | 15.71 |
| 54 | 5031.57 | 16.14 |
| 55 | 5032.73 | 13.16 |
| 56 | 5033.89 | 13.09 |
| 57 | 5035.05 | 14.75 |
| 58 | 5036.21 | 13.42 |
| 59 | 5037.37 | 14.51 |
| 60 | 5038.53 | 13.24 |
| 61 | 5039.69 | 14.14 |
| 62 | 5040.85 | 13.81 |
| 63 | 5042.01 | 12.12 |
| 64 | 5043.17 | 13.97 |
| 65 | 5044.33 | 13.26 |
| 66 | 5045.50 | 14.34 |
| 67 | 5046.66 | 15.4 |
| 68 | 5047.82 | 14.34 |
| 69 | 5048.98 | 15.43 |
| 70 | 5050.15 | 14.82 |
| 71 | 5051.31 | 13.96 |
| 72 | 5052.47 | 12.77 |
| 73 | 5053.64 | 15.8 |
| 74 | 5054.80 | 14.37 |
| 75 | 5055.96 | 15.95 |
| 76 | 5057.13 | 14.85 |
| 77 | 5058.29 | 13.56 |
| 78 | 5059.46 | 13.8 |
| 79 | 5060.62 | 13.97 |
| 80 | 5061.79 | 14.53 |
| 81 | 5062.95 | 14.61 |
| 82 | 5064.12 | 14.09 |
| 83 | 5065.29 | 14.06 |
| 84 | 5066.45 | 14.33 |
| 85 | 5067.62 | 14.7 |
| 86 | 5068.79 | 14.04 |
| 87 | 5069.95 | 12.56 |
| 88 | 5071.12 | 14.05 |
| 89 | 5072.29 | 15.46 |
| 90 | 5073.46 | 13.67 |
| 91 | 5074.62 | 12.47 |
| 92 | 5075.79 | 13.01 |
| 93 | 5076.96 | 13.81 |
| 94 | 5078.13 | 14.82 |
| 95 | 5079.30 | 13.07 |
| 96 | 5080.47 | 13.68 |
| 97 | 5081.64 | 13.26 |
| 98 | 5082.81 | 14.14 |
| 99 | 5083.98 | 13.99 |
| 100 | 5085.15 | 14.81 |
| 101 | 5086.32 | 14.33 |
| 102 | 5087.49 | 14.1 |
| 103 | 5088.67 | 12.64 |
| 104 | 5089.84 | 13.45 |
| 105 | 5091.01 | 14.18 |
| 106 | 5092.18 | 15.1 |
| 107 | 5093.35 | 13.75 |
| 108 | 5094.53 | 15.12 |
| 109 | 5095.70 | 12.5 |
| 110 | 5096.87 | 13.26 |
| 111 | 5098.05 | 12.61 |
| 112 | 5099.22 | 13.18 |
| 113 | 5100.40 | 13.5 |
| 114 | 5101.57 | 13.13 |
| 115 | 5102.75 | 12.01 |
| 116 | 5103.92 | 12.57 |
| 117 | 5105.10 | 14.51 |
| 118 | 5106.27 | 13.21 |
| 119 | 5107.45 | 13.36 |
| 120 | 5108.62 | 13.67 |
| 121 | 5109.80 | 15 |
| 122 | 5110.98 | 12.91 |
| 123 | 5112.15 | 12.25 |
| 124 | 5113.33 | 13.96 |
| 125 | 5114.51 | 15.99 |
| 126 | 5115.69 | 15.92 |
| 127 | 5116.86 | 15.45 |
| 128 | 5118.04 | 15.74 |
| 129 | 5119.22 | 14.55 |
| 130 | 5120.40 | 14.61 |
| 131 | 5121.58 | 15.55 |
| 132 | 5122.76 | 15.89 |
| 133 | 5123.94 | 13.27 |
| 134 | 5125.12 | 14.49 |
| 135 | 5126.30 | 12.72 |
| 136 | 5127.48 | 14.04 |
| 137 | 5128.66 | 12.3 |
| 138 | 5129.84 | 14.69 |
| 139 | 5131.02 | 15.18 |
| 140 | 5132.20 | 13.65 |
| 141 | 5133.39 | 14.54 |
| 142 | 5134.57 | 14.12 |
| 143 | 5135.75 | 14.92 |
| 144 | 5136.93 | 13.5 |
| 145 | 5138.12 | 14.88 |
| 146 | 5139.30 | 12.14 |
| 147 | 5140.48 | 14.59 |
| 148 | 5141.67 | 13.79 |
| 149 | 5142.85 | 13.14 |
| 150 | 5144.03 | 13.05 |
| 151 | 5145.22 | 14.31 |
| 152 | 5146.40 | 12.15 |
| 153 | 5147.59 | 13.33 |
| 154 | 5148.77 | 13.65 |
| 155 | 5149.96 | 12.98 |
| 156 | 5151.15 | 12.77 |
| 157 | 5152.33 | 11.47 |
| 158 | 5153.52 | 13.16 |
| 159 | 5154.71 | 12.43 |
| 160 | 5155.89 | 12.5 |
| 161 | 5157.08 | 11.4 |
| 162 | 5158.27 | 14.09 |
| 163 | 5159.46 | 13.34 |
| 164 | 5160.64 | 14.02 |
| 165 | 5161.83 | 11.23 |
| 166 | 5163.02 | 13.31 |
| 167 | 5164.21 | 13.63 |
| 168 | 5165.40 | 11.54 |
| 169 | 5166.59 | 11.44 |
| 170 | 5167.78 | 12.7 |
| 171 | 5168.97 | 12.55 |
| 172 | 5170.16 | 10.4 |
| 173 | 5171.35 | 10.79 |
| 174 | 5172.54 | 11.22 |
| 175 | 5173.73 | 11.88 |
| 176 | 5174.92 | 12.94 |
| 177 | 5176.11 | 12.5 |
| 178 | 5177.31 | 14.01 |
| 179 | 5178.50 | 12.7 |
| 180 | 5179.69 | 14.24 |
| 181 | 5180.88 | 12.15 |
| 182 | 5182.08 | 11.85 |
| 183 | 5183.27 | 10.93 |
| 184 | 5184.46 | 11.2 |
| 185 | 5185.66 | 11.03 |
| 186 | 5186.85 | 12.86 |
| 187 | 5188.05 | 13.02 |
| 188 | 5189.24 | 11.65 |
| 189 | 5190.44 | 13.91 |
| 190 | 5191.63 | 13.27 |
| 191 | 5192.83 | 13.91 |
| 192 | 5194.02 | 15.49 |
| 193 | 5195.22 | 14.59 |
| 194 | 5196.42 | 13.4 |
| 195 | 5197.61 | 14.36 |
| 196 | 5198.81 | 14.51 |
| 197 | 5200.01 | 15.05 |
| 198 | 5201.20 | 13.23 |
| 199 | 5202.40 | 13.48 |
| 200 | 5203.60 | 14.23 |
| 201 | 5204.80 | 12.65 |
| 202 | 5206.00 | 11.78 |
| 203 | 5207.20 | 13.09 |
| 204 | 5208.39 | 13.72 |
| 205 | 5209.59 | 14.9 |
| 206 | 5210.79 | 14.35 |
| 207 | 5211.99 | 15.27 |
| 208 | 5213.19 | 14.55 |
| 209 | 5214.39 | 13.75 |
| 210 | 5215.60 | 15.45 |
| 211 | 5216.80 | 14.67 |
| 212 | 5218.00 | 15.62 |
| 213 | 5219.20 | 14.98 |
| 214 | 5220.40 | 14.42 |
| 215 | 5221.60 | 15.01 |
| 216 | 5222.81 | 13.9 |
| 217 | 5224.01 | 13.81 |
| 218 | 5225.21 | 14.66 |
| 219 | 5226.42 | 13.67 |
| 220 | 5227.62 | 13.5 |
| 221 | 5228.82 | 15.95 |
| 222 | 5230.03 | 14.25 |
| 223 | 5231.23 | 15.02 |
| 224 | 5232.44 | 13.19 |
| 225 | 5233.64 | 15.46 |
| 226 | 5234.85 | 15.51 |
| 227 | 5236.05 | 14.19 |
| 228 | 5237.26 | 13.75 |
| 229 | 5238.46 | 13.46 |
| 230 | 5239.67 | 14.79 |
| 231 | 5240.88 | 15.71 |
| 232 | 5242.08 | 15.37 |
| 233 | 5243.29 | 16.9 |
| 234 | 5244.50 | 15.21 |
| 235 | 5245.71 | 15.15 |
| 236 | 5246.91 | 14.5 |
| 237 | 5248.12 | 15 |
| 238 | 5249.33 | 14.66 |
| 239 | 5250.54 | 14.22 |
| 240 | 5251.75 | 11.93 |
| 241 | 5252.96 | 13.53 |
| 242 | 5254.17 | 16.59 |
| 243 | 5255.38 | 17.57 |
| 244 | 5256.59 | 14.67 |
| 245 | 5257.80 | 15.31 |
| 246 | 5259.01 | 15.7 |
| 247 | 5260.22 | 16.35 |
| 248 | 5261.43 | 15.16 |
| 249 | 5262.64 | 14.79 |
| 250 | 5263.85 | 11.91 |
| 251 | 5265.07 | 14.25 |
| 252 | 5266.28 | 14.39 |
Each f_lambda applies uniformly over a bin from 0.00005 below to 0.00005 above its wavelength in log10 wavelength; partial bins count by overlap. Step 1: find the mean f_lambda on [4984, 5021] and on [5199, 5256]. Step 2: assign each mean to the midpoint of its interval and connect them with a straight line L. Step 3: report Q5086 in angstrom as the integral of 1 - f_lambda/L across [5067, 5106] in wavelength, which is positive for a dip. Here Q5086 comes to 1.8 angstrom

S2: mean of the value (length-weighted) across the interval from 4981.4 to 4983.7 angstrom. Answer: 12.8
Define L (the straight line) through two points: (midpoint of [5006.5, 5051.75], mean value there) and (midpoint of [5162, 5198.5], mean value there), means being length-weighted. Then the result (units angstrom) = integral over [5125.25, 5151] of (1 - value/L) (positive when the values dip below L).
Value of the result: -1.4 angstrom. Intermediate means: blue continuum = 13.9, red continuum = 12.6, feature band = 13.7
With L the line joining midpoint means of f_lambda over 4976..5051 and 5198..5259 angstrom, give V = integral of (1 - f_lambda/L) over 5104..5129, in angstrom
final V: 0.06 angstrom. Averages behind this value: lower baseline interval 14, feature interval 14.2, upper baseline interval 14.5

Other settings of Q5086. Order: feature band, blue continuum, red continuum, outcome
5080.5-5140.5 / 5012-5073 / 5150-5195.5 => -3.38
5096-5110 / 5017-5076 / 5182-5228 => 0.64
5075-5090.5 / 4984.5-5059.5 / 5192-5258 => 0.51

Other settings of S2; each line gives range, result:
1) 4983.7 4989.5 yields 13.7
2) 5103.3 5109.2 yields 13.5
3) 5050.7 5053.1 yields 13.4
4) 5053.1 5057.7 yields 15.2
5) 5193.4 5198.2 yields 14.5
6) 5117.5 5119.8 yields 15.1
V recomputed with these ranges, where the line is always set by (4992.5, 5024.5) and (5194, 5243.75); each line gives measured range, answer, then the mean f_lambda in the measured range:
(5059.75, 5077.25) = 0.3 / 14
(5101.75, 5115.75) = 0.6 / 13.7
